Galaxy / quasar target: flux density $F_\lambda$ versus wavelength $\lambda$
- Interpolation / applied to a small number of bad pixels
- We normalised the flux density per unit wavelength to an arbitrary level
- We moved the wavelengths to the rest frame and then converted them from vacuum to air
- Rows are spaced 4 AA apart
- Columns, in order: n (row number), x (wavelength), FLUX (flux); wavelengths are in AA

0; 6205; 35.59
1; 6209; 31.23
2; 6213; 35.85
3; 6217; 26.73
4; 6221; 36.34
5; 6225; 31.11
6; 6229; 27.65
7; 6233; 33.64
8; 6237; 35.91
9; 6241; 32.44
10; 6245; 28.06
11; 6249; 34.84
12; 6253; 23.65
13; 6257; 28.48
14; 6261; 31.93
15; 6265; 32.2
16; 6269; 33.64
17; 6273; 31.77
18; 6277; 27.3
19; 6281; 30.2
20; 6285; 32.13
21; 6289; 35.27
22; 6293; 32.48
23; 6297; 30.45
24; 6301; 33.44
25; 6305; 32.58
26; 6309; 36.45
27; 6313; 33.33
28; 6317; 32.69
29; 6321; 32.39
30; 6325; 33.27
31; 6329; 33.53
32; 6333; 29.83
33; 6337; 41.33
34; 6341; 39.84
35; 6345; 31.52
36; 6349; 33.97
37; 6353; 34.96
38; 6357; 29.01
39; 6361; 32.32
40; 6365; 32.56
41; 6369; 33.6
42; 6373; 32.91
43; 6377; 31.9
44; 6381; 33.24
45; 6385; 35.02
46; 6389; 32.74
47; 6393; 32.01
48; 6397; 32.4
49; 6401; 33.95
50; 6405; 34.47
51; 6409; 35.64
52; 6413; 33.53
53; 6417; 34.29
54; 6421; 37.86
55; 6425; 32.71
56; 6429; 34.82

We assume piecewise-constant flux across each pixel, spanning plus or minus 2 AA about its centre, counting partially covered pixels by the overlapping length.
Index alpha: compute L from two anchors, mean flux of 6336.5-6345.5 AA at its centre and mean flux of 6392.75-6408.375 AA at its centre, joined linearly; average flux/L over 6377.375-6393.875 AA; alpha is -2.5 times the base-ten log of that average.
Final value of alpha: 0.05 mag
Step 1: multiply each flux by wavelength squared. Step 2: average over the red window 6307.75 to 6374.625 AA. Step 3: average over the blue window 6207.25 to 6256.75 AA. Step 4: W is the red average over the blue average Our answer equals 1.11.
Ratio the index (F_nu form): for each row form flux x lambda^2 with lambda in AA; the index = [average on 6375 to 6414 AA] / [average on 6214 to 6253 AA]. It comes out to 1.12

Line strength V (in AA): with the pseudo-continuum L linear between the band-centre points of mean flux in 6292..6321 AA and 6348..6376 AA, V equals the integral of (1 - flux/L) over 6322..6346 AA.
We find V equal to -1.5 AA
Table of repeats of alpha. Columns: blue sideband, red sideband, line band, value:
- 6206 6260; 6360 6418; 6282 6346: -0.04 mag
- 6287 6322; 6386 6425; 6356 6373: 0.05 mag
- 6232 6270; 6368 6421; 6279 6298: -0.01 mag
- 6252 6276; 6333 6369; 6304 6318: -0.05 mag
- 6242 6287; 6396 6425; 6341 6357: -0.03 mag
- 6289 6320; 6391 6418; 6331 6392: 0.00 mag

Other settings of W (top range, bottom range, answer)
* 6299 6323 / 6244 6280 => 1.12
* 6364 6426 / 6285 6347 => 1.02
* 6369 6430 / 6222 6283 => 1.14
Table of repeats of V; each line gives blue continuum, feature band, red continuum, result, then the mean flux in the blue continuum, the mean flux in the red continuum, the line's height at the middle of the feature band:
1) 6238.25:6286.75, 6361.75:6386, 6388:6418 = -0.05 AA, 30.6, 33.6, 33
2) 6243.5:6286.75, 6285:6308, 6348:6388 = -1.31 AA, 30.4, 32.9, 31.2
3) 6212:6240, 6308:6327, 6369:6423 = -0.19 AA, 32.3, 33.8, 33.1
